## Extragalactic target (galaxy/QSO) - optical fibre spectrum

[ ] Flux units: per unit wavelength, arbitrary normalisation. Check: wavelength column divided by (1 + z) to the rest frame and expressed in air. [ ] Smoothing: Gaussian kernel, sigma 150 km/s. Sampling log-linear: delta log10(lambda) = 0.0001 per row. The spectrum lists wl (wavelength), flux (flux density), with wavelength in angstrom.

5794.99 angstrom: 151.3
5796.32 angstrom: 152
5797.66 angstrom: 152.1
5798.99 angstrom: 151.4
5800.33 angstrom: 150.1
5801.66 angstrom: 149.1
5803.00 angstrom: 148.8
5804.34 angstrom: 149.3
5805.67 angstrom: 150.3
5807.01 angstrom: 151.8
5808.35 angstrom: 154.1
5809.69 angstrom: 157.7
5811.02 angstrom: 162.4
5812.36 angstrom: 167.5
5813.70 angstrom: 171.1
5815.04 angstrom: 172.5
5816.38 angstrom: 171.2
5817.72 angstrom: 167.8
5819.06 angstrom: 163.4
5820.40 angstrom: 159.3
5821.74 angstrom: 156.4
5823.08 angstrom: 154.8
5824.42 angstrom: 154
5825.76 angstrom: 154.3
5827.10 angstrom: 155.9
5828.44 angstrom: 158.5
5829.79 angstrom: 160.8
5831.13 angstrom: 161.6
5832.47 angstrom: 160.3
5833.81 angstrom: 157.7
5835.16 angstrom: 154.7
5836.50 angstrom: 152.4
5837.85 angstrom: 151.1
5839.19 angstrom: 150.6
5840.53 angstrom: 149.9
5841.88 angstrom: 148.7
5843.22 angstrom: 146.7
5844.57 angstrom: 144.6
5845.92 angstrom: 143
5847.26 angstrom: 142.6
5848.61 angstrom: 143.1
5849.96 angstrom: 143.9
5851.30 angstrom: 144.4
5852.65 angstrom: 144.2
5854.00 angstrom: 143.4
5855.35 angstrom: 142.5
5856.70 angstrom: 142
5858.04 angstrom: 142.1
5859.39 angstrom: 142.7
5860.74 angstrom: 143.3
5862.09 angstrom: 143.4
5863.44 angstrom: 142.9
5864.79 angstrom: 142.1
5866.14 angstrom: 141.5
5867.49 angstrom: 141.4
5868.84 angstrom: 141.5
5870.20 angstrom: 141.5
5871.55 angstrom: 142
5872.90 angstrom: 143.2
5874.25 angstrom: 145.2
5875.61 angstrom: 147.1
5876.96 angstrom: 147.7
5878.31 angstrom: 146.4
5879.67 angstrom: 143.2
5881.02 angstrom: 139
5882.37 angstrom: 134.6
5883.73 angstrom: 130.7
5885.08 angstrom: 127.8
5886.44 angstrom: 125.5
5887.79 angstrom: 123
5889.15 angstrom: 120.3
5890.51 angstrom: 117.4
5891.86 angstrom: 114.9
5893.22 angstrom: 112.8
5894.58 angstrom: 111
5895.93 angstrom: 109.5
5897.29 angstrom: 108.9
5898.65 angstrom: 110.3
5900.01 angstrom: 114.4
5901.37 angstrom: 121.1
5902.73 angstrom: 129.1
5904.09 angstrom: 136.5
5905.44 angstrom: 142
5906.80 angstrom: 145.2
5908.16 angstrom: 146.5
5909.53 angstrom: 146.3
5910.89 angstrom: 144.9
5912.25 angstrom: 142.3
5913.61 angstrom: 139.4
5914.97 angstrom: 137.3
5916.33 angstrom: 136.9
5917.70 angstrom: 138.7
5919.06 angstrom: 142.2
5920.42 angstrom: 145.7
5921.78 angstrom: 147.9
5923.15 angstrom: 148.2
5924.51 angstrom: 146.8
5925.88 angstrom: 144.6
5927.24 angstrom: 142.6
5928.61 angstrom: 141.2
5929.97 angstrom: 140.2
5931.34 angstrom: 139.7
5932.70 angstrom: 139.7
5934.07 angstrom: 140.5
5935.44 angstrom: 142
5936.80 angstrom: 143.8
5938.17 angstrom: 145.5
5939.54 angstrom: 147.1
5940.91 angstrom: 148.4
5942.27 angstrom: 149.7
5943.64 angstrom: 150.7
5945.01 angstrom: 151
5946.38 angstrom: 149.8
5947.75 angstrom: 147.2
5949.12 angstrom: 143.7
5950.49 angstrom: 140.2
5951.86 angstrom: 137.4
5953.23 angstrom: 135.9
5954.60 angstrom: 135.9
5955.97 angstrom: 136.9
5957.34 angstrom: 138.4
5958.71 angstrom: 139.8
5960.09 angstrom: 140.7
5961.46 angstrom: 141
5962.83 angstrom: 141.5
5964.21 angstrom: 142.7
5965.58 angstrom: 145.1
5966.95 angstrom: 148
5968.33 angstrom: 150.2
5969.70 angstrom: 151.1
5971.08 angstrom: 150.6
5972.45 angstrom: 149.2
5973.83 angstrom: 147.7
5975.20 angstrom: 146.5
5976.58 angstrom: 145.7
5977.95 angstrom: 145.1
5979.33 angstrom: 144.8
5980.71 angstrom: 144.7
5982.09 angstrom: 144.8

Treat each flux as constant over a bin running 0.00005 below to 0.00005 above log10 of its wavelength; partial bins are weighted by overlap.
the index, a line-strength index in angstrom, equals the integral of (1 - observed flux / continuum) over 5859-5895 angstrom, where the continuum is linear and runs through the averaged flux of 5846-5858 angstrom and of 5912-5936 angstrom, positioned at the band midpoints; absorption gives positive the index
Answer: 1.9 angstrom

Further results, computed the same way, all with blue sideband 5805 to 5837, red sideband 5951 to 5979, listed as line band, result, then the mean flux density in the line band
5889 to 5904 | 3.5 angstrom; 116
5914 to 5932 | 0.7 angstrom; 142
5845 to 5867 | 1.8 angstrom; 143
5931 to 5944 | 0.2 angstrom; 145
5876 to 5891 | 2.0 angstrom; 133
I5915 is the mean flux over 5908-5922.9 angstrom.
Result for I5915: 143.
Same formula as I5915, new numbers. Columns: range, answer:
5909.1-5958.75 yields 143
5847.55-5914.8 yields 135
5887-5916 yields 127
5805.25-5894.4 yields 147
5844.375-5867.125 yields 143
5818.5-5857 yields 151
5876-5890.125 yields 134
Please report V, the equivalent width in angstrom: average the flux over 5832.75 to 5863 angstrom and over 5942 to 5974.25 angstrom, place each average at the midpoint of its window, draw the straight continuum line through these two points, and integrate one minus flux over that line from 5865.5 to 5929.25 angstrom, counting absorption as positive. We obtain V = 4.55 angstrom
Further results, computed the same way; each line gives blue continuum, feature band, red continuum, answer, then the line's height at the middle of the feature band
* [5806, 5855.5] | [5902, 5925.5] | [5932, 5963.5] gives 0.7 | 146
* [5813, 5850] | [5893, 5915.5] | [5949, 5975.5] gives 2.9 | 149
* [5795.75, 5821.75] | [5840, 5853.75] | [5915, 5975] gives 0.8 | 154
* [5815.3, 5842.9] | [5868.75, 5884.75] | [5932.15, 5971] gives 1.1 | 152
